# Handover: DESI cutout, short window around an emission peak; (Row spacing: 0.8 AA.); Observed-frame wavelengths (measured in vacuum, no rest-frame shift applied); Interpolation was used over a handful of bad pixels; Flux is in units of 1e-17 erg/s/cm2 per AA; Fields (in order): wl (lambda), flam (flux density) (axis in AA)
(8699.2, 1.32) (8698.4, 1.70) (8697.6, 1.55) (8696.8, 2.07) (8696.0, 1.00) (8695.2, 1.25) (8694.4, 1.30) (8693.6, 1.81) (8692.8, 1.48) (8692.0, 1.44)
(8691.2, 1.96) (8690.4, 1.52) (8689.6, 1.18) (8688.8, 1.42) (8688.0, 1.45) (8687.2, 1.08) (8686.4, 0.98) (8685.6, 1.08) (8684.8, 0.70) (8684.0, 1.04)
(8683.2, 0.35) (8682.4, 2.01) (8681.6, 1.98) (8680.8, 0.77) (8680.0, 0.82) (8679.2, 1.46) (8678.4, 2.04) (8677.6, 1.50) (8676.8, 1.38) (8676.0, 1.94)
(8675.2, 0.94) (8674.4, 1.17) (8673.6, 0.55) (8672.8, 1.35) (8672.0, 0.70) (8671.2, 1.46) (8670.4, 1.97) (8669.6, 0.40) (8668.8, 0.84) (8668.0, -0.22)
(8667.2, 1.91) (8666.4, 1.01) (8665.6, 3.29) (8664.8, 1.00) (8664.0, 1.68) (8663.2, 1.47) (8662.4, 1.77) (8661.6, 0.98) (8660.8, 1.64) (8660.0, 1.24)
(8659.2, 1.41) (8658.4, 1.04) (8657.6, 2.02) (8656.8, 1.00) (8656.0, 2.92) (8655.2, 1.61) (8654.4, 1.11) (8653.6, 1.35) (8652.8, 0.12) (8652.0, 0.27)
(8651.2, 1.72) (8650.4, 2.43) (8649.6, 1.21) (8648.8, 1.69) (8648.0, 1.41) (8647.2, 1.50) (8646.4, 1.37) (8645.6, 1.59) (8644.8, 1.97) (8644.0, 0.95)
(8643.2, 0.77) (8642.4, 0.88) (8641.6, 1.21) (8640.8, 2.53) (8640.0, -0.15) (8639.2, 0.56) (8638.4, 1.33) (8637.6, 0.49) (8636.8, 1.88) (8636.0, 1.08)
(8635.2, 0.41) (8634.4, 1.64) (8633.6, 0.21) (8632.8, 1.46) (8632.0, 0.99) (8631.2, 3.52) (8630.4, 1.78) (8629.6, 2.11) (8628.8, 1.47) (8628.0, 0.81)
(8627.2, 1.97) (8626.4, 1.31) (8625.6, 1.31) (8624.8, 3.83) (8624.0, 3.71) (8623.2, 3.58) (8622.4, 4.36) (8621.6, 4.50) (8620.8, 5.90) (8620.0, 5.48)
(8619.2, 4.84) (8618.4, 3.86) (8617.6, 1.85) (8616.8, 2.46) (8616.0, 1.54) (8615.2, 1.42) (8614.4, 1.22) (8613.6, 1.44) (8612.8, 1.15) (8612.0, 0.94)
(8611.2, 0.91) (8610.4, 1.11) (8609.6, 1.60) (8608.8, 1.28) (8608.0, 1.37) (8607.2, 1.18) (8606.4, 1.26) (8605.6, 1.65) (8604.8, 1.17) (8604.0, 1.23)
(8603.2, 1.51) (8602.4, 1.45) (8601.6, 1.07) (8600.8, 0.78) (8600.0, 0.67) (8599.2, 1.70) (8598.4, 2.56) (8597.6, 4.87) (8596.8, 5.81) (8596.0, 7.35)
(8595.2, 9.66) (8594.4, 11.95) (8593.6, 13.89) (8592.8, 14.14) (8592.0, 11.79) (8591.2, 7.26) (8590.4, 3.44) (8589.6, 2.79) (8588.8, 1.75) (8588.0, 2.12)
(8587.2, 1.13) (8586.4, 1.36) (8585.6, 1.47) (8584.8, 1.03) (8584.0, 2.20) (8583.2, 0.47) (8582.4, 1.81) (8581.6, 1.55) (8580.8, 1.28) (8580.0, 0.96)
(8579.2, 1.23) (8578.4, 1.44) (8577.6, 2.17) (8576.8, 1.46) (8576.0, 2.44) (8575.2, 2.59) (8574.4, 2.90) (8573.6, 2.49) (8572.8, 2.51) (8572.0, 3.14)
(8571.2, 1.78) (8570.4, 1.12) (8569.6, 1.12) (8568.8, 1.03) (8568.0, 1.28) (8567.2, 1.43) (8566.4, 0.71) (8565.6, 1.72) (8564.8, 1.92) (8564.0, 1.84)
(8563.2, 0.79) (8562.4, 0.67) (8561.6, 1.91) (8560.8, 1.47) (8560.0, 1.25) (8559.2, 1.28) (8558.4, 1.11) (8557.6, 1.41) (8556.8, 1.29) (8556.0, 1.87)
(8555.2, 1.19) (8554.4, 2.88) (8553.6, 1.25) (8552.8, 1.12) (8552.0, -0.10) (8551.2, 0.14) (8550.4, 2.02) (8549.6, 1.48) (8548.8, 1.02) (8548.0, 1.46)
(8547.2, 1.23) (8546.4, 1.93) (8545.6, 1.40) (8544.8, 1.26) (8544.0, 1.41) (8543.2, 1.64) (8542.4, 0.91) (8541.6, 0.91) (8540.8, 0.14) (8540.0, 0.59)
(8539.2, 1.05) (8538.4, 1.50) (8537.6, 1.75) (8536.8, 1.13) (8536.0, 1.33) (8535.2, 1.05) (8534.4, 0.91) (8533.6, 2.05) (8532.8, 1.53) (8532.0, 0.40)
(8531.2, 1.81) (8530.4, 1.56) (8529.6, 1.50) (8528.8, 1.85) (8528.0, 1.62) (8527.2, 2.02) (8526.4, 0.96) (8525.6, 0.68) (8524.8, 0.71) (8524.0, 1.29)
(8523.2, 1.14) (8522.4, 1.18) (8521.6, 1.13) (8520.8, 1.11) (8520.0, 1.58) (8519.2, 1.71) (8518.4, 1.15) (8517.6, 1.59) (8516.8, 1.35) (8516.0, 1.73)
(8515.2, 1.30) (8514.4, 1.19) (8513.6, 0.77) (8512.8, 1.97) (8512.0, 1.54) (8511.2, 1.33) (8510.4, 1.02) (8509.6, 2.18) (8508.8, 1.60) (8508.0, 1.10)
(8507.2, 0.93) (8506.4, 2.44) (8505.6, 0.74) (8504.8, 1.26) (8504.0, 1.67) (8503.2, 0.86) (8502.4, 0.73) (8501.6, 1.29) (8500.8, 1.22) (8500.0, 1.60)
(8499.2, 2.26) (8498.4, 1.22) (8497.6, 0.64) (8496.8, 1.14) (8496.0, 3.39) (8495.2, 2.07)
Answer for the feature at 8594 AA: Halpha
